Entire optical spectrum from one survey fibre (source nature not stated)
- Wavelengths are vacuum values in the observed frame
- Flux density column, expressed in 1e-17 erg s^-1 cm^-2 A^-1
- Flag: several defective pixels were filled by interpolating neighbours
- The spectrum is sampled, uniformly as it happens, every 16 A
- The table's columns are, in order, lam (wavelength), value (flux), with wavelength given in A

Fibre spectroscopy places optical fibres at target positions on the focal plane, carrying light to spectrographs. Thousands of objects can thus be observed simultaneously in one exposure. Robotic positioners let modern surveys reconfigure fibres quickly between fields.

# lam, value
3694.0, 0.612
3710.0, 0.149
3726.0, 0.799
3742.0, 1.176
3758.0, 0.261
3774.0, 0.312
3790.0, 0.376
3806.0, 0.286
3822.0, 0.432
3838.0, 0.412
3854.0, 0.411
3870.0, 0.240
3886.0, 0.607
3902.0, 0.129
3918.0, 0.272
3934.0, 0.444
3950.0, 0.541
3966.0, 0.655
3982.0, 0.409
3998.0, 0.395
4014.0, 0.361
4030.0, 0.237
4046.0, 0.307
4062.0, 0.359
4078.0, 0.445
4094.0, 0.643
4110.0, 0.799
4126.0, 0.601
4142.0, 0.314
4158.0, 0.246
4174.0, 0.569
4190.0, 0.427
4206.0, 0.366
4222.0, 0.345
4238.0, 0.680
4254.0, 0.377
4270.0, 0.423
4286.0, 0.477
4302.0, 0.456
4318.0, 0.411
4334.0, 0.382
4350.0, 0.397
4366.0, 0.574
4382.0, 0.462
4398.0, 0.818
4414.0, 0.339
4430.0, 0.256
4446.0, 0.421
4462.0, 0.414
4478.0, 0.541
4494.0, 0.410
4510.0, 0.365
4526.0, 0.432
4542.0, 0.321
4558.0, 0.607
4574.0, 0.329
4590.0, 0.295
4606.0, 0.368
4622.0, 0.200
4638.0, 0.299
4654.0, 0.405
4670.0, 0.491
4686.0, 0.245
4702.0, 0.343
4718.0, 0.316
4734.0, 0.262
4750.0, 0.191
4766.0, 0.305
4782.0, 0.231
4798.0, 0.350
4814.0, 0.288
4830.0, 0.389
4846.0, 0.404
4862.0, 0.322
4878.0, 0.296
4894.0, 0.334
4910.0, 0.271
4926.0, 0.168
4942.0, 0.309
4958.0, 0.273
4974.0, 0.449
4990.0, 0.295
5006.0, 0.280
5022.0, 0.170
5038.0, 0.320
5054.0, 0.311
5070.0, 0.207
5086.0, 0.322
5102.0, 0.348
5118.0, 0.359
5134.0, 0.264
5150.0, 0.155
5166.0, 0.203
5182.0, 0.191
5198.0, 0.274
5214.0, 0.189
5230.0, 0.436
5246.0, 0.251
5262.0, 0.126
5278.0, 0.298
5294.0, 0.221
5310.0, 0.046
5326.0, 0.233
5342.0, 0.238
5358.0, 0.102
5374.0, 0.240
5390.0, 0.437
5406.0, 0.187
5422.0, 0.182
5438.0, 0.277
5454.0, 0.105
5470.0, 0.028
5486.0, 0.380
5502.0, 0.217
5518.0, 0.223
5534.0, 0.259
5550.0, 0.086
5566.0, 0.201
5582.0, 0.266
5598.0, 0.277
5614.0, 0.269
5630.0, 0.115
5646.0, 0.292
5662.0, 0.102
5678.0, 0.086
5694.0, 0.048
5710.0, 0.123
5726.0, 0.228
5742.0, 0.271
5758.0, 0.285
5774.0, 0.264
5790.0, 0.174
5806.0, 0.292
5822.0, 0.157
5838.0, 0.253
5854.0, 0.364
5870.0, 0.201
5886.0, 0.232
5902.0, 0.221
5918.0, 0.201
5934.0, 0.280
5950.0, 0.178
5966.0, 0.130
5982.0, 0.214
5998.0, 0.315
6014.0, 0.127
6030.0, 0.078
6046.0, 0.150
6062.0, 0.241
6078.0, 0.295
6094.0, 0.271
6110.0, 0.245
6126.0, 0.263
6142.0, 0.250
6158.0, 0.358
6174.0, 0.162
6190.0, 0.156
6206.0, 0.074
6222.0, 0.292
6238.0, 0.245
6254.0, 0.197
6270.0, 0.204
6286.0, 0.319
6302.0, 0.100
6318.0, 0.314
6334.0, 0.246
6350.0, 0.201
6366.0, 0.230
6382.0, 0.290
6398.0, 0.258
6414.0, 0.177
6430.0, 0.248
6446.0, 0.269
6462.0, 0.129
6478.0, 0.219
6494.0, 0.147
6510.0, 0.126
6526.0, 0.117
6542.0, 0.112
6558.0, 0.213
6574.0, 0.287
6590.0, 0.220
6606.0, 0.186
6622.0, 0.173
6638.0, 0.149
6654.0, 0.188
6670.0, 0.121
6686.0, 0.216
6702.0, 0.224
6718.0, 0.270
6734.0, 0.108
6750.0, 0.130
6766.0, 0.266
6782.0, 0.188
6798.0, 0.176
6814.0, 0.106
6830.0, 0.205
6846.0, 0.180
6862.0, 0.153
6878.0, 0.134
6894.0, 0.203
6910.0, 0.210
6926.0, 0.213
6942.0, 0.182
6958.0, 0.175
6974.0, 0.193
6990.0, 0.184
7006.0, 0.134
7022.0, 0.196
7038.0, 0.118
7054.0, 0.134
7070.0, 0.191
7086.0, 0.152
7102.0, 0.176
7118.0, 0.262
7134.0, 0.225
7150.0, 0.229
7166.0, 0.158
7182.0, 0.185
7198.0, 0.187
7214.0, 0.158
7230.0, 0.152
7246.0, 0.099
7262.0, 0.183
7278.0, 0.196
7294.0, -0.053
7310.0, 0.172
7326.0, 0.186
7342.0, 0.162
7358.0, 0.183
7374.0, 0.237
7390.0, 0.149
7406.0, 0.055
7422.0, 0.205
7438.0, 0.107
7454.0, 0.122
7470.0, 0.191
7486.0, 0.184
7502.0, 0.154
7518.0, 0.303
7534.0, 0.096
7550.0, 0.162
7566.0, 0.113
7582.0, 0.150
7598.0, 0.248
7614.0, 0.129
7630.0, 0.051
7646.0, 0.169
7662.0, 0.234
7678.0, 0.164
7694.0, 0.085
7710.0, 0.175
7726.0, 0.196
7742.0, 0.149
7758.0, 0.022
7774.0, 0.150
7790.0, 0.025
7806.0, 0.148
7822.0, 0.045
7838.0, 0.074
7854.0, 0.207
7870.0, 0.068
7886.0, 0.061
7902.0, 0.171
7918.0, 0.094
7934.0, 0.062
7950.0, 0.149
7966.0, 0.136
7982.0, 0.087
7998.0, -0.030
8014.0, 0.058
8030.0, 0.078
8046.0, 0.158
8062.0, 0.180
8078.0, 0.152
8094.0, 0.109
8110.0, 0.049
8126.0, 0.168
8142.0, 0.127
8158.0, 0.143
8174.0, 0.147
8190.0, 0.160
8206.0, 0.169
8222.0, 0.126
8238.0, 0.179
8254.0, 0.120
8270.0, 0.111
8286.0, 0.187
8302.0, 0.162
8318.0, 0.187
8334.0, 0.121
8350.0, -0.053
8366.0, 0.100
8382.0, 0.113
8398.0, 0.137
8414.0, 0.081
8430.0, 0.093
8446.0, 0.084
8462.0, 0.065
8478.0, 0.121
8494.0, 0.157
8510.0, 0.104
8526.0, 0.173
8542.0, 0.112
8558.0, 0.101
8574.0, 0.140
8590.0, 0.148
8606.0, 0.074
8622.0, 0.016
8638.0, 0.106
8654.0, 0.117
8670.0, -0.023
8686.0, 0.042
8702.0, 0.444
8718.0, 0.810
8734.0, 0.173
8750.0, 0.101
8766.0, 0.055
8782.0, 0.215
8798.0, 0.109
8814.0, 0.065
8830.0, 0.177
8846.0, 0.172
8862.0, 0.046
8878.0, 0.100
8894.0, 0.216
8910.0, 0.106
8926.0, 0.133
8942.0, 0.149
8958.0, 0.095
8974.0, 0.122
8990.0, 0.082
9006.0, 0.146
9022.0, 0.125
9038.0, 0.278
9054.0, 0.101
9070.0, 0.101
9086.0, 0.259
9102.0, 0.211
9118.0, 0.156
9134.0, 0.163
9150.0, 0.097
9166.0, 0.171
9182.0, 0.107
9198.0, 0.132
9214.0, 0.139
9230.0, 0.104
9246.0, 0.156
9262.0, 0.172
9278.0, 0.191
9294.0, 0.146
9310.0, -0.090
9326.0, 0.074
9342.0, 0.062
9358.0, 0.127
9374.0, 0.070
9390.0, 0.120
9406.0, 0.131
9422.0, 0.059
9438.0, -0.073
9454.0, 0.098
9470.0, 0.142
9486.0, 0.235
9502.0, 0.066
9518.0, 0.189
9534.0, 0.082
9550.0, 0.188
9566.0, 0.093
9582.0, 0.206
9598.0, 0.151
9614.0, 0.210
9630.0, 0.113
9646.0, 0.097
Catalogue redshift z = 1.34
